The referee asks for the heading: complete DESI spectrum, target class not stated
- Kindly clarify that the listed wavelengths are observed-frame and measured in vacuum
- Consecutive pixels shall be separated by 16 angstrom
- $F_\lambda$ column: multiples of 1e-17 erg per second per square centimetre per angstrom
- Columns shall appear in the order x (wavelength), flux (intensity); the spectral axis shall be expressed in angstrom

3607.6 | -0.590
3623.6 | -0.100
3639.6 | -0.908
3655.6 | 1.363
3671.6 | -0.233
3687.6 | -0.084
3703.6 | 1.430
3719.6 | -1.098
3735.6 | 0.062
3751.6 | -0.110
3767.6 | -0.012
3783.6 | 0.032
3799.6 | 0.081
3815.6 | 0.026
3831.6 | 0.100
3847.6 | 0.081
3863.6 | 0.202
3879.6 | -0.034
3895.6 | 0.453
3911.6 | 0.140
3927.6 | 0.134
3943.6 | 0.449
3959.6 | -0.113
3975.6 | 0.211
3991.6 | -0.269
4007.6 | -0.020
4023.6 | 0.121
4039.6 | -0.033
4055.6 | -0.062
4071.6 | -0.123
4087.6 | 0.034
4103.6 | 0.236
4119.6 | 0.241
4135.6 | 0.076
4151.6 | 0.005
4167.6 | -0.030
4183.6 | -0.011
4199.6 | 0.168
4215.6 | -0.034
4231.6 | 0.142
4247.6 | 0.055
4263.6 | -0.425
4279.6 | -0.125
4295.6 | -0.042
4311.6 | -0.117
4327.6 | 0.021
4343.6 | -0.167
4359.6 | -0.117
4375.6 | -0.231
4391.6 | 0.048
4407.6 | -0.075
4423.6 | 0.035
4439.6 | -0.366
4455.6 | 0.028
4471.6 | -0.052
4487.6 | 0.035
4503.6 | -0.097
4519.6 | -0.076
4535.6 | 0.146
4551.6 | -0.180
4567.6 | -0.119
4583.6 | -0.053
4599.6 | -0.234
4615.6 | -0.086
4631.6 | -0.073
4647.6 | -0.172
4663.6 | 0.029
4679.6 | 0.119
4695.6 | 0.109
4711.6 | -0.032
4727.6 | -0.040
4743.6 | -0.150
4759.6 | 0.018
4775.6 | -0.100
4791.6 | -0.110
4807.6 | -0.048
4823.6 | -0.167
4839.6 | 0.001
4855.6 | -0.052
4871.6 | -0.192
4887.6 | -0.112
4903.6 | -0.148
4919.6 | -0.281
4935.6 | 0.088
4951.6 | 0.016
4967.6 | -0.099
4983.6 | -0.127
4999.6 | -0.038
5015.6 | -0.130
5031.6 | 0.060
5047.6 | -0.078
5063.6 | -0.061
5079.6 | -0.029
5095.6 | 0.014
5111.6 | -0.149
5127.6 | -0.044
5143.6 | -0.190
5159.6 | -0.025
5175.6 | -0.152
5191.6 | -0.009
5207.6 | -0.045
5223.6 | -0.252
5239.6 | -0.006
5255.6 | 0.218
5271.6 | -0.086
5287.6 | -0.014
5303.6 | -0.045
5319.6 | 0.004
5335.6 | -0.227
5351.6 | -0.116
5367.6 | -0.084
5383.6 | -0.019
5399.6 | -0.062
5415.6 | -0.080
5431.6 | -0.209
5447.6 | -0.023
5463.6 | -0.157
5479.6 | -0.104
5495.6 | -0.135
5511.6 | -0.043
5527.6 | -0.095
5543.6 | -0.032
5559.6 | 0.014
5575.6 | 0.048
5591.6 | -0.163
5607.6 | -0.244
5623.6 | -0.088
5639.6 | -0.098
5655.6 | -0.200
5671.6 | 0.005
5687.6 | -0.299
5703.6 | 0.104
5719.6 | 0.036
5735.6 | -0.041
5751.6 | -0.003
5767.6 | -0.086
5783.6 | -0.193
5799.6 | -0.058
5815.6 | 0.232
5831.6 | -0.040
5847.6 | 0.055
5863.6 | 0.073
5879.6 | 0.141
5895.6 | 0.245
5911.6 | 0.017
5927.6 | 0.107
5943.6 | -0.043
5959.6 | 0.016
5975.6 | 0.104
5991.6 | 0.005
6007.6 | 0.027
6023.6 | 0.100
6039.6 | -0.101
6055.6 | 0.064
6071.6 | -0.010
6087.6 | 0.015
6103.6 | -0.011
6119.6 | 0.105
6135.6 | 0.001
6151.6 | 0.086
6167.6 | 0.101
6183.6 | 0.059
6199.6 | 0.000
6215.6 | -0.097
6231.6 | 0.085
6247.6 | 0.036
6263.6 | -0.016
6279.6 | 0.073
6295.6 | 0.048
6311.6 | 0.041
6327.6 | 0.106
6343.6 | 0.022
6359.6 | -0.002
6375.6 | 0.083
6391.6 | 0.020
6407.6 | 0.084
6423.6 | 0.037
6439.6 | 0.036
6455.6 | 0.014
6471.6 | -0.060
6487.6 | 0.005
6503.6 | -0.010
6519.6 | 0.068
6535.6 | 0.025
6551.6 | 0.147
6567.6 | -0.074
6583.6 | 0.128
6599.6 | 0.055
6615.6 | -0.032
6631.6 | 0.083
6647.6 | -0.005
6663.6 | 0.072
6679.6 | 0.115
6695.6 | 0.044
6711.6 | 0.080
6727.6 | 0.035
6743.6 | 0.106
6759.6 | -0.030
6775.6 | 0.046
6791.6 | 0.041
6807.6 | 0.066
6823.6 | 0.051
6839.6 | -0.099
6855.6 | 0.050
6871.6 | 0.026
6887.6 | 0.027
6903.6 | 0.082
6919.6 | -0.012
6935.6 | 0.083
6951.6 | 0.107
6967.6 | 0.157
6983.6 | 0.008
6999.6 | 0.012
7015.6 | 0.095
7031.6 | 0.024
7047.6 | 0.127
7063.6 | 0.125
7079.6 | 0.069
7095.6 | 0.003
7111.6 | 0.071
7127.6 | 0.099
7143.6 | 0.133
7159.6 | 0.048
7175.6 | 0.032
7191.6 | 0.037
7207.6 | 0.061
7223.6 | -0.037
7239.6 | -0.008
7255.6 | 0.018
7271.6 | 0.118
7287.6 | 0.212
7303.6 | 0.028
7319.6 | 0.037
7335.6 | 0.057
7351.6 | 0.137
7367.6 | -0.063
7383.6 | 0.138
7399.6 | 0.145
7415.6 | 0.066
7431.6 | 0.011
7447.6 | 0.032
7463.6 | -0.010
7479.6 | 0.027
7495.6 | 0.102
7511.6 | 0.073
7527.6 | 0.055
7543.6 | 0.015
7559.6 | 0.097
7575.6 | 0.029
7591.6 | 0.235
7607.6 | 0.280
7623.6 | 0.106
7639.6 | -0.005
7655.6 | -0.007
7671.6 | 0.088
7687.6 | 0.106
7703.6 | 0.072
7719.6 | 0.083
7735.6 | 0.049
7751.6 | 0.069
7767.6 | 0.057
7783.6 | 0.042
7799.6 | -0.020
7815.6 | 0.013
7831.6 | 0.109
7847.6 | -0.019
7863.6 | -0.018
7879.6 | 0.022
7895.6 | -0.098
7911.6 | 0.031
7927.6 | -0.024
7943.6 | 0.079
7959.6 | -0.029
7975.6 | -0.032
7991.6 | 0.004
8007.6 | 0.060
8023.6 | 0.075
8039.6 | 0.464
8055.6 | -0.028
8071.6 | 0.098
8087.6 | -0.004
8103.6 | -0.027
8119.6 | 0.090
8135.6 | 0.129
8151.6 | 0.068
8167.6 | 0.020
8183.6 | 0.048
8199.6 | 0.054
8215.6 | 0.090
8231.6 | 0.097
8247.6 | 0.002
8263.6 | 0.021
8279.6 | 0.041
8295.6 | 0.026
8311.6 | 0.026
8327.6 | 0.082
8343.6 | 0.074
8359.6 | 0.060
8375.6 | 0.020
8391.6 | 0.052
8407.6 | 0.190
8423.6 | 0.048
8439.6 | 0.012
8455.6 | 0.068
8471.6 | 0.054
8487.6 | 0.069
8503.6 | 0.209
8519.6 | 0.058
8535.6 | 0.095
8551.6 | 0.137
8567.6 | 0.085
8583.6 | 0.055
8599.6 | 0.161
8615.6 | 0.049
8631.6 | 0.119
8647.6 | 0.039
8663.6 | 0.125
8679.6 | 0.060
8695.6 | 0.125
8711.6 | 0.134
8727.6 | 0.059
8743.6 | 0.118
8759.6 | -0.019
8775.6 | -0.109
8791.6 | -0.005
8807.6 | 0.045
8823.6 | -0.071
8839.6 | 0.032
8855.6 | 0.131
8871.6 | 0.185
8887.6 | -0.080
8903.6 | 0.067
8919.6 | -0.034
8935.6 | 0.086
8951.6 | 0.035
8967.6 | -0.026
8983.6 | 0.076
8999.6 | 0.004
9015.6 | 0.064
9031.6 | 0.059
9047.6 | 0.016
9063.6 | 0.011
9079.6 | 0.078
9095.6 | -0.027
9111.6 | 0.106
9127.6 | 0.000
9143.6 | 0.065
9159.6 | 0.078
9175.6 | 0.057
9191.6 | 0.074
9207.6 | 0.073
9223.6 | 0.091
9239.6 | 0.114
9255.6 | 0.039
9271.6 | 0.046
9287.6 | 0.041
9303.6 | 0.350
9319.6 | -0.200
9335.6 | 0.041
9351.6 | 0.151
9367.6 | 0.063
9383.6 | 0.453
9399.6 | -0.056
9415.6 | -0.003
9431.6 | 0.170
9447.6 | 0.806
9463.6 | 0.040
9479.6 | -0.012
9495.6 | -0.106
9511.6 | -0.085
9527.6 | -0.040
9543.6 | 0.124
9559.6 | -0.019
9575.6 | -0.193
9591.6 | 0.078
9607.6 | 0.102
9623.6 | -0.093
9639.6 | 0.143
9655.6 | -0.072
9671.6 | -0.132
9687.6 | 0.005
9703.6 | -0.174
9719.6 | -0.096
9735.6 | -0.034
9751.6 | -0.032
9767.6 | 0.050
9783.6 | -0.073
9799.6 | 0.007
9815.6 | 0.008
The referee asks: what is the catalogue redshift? 1.16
